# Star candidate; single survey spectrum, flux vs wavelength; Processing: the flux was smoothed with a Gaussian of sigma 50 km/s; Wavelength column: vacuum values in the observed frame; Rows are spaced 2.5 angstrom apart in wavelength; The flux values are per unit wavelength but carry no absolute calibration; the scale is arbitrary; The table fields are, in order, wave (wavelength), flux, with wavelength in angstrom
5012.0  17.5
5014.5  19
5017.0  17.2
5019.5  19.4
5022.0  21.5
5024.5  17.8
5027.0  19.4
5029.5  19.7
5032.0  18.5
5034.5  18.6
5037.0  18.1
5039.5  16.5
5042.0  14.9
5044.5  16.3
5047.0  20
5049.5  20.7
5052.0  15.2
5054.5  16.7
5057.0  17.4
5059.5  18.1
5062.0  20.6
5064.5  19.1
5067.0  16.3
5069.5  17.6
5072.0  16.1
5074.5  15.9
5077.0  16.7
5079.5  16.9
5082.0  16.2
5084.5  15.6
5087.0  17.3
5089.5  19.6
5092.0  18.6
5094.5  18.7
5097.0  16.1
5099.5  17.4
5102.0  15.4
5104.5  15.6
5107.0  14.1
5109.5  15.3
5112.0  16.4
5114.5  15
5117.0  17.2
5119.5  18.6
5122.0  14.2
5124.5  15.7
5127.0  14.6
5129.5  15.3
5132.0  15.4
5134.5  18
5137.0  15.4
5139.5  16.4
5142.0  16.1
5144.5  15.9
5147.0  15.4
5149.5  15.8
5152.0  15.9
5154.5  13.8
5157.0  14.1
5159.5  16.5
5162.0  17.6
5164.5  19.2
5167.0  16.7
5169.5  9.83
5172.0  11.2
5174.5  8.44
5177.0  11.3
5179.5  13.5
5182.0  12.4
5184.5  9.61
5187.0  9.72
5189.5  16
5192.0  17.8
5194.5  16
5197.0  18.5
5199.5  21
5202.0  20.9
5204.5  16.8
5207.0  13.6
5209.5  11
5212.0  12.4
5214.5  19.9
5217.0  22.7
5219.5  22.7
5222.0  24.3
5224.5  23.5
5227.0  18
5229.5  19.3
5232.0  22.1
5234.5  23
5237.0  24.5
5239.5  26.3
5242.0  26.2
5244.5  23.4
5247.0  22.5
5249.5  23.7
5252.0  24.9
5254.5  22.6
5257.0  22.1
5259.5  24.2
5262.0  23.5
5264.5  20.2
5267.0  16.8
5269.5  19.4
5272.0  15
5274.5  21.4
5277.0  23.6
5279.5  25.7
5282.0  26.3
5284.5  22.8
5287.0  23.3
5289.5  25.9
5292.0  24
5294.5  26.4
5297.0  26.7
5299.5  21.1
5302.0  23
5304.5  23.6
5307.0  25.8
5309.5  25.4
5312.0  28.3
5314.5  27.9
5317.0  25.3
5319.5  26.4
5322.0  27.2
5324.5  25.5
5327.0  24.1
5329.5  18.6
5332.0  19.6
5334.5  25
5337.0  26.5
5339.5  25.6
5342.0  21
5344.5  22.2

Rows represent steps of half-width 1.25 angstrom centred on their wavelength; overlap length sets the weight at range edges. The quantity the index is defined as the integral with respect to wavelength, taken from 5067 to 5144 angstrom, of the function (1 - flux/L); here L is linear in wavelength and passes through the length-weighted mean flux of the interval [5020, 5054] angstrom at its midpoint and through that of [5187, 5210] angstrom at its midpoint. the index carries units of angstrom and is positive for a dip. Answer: 5.22 angstrom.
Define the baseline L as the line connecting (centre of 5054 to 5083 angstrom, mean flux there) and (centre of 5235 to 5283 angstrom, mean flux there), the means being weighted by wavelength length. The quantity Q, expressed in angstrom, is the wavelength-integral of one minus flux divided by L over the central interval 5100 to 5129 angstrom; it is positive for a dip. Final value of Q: 4.6 angstrom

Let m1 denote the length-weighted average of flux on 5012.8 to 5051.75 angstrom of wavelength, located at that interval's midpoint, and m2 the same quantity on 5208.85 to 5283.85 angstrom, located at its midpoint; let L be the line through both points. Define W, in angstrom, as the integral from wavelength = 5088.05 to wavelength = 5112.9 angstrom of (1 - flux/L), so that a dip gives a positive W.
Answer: 3.5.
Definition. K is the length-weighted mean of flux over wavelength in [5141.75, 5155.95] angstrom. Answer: 15.4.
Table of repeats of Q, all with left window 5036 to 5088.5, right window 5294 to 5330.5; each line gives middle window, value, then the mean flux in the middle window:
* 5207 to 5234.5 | 3.4 angstrom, 19.5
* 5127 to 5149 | 4.2 angstrom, 15.9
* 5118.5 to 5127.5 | 1.6 angstrom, 15.8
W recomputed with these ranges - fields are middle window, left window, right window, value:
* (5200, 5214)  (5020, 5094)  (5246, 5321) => 3.9 angstrom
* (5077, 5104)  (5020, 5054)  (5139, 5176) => -0.7 angstrom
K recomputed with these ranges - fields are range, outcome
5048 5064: 18.2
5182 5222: 16.7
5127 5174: 15.3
